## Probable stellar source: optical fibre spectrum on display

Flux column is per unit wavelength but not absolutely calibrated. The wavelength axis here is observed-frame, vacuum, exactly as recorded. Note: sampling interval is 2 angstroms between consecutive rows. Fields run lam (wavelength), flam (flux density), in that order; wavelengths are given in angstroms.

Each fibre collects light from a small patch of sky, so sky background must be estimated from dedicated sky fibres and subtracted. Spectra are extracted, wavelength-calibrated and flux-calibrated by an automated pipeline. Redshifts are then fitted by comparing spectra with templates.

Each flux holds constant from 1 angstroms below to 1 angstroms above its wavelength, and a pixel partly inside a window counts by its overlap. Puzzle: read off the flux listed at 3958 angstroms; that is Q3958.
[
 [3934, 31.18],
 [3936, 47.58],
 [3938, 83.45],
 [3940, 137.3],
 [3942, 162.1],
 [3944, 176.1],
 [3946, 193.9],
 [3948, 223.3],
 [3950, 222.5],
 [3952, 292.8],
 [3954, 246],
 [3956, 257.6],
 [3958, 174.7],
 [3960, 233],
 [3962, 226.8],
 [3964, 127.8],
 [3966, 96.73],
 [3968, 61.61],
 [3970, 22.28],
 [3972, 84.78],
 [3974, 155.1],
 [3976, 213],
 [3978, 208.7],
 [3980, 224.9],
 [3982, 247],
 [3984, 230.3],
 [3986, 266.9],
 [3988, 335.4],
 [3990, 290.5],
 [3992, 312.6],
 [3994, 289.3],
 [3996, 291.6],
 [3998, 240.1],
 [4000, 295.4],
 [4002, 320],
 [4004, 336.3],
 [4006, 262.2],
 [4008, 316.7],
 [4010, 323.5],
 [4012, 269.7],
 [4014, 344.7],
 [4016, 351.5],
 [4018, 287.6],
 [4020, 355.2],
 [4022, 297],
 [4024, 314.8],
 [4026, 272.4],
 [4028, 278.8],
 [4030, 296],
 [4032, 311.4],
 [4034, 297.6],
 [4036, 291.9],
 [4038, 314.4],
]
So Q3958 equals 174.7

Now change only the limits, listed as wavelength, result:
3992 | 312.6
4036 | 291.9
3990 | 290.5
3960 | 233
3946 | 193.9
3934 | 31.18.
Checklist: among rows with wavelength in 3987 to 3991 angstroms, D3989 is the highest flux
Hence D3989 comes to 335.4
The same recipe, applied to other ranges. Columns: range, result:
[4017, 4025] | 355.2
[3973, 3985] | 247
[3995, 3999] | 291.6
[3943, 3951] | 223.3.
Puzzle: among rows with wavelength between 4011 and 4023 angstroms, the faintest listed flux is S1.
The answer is 269.7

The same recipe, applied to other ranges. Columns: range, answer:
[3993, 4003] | 240.1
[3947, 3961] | 174.7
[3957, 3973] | 22.28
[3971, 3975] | 84.78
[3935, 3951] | 47.58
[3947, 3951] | 222.5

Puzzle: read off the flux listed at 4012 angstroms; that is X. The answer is 269.7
